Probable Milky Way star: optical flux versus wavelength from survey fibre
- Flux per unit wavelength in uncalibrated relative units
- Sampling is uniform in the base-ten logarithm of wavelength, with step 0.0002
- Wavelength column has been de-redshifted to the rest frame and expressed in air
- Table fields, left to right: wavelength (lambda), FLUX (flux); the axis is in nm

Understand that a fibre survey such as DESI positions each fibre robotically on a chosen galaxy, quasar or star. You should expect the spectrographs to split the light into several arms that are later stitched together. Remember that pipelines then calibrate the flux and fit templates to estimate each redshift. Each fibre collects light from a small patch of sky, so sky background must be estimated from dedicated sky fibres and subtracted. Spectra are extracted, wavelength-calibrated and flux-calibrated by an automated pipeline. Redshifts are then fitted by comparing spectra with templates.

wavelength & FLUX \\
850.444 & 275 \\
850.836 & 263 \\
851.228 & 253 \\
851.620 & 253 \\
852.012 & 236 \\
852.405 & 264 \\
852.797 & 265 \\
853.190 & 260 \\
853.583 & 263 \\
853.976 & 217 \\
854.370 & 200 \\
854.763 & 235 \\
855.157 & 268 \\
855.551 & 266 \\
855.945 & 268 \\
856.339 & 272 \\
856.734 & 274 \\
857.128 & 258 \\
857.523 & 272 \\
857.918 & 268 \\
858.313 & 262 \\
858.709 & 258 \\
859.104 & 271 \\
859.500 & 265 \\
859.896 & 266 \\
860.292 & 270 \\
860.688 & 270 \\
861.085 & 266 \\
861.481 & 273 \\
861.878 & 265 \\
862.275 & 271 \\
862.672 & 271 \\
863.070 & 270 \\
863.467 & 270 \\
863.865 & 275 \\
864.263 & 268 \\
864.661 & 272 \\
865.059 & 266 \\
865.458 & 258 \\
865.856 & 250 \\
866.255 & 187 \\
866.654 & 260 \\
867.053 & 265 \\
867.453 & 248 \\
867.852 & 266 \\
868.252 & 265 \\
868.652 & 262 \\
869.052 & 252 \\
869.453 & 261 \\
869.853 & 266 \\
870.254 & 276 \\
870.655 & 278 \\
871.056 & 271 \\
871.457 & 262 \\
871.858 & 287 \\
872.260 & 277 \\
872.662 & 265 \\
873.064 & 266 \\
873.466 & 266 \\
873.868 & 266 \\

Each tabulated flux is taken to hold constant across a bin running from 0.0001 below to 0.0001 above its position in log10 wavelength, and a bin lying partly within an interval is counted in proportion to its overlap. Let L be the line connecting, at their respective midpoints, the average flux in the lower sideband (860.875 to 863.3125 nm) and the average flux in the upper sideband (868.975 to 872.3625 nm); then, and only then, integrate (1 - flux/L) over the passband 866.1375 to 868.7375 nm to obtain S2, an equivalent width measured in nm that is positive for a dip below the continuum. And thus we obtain 0.17 nm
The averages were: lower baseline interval 269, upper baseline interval 270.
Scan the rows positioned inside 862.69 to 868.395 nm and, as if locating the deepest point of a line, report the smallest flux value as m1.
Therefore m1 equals 187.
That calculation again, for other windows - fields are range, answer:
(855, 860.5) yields 258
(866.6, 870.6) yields 248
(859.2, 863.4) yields 265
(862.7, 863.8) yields 270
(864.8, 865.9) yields 250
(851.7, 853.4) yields 236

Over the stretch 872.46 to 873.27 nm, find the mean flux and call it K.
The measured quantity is 265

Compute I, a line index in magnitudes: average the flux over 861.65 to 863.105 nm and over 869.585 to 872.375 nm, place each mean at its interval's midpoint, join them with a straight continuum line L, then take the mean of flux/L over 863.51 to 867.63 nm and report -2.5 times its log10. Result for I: 0.06 mag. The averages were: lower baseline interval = 269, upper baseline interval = 273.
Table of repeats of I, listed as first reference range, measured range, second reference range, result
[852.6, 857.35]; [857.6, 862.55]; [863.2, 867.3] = -0.049 mag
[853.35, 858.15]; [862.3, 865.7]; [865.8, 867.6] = -0.102 mag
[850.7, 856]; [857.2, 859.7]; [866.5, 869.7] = -0.050 mag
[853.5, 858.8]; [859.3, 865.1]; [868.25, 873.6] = -0.035 mag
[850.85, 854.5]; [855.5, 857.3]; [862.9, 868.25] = -0.073 mag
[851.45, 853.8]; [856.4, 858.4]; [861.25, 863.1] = -0.017 mag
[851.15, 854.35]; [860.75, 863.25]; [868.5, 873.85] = -0.045 mag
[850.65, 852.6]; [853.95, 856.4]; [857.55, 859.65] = 0.054 mag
